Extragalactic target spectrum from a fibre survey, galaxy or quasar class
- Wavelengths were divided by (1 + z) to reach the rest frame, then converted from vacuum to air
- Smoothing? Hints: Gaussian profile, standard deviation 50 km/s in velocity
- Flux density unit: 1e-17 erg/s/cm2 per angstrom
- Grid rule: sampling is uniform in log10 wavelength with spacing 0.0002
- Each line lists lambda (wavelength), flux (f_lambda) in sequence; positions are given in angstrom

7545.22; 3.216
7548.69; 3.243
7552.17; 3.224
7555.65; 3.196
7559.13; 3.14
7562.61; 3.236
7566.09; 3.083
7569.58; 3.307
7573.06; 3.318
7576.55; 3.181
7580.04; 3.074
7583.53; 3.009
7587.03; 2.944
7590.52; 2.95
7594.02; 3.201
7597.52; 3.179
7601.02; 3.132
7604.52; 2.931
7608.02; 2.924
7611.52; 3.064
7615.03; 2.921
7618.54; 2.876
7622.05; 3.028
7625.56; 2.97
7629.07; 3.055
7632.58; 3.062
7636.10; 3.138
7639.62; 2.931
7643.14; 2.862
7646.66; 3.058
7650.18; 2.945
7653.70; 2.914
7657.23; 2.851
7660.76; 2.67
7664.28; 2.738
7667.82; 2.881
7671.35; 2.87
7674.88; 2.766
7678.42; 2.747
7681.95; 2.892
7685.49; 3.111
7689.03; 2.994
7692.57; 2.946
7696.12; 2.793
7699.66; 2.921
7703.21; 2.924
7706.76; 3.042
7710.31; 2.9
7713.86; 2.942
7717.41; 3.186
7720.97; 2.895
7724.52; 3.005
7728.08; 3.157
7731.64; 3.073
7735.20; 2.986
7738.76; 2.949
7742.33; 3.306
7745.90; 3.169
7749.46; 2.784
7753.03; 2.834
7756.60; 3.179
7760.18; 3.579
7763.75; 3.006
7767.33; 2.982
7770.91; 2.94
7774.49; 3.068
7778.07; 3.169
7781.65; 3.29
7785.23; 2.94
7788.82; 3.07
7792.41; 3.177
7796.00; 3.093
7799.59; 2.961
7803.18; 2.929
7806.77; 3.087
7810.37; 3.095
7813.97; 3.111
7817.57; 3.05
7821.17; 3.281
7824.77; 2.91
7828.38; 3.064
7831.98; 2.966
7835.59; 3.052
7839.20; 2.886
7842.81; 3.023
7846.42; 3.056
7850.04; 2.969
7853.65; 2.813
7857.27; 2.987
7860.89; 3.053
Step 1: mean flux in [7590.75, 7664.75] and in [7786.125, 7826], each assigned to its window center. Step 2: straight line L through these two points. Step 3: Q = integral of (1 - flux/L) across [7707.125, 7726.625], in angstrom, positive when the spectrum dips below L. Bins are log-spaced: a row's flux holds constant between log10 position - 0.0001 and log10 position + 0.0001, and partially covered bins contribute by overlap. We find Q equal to 0.2 angstrom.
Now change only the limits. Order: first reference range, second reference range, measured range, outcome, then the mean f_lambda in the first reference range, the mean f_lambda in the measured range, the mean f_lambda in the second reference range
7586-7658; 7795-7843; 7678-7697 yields 0.5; 3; 2.93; 3.04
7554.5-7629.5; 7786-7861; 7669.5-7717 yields 2.1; 3.08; 2.92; 3.03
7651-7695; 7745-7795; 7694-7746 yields -0.7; 2.87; 3.01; 3.08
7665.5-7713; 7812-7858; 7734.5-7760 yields -1.0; 2.91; 3.07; 3.01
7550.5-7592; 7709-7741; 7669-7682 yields 1.0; 3.14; 2.81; 3.02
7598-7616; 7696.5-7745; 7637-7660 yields 0.7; 3.01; 2.92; 3.02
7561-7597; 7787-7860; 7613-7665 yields 2.8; 3.13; 2.94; 3.03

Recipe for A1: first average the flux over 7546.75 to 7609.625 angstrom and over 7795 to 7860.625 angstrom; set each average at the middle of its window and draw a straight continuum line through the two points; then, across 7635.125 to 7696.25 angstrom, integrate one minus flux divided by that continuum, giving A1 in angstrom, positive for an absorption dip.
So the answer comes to 3.85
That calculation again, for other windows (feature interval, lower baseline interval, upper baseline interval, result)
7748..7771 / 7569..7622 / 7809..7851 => -0.07 angstrom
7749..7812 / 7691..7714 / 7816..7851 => -1.84 angstrom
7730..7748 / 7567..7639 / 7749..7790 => -0.09 angstrom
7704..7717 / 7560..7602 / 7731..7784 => 0.49 angstrom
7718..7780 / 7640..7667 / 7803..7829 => -1.62 angstrom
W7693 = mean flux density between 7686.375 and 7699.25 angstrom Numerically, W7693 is 2.93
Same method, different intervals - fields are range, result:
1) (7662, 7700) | 2.87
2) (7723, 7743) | 3.07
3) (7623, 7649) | 3.01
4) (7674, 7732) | 2.96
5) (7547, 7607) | 3.14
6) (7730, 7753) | 3.03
